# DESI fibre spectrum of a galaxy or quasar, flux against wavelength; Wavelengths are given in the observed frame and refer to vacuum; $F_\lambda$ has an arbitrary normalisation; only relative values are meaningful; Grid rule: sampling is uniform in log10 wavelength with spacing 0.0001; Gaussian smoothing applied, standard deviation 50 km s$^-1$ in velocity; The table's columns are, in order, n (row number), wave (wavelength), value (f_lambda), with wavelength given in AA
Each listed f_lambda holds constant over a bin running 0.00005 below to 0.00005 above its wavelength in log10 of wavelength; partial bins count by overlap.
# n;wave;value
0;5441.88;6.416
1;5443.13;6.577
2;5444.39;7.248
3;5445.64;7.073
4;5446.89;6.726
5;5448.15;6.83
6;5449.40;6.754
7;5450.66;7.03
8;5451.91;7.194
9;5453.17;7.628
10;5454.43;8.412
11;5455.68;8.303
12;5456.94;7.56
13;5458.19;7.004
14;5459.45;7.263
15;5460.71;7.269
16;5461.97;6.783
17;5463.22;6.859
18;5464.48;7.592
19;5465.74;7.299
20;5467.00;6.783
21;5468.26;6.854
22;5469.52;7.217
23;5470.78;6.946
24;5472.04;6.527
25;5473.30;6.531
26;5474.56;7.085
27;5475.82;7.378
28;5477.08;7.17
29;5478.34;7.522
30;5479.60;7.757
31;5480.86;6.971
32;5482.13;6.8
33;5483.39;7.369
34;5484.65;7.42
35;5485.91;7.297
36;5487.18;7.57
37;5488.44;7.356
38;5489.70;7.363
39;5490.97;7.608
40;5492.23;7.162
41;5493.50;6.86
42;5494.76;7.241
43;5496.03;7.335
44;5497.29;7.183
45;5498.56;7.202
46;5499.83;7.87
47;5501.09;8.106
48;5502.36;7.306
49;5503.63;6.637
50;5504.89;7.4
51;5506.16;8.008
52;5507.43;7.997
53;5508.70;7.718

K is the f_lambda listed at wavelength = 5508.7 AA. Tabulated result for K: 7.718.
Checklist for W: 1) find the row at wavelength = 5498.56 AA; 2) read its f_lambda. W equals 7.202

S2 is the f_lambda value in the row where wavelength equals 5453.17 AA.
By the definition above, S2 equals 7.628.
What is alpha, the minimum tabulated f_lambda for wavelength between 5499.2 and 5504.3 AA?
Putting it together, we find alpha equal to 6.637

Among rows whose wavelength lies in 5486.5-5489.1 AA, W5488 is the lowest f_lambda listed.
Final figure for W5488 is 7.356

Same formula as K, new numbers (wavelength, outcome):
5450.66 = 7.03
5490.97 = 7.608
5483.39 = 7.369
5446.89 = 6.726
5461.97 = 6.783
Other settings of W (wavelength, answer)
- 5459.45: 7.263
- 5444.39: 7.248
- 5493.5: 6.86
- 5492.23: 7.162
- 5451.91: 7.194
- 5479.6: 7.757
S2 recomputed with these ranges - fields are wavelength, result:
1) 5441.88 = 6.416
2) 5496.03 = 7.335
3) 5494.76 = 7.241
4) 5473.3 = 6.531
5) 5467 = 6.783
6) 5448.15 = 6.83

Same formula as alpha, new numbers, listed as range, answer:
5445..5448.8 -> 6.726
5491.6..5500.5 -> 6.86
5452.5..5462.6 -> 6.783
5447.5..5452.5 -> 6.754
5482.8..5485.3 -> 7.369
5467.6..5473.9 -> 6.527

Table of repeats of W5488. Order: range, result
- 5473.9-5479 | 7.085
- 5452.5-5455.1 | 7.628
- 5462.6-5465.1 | 6.859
